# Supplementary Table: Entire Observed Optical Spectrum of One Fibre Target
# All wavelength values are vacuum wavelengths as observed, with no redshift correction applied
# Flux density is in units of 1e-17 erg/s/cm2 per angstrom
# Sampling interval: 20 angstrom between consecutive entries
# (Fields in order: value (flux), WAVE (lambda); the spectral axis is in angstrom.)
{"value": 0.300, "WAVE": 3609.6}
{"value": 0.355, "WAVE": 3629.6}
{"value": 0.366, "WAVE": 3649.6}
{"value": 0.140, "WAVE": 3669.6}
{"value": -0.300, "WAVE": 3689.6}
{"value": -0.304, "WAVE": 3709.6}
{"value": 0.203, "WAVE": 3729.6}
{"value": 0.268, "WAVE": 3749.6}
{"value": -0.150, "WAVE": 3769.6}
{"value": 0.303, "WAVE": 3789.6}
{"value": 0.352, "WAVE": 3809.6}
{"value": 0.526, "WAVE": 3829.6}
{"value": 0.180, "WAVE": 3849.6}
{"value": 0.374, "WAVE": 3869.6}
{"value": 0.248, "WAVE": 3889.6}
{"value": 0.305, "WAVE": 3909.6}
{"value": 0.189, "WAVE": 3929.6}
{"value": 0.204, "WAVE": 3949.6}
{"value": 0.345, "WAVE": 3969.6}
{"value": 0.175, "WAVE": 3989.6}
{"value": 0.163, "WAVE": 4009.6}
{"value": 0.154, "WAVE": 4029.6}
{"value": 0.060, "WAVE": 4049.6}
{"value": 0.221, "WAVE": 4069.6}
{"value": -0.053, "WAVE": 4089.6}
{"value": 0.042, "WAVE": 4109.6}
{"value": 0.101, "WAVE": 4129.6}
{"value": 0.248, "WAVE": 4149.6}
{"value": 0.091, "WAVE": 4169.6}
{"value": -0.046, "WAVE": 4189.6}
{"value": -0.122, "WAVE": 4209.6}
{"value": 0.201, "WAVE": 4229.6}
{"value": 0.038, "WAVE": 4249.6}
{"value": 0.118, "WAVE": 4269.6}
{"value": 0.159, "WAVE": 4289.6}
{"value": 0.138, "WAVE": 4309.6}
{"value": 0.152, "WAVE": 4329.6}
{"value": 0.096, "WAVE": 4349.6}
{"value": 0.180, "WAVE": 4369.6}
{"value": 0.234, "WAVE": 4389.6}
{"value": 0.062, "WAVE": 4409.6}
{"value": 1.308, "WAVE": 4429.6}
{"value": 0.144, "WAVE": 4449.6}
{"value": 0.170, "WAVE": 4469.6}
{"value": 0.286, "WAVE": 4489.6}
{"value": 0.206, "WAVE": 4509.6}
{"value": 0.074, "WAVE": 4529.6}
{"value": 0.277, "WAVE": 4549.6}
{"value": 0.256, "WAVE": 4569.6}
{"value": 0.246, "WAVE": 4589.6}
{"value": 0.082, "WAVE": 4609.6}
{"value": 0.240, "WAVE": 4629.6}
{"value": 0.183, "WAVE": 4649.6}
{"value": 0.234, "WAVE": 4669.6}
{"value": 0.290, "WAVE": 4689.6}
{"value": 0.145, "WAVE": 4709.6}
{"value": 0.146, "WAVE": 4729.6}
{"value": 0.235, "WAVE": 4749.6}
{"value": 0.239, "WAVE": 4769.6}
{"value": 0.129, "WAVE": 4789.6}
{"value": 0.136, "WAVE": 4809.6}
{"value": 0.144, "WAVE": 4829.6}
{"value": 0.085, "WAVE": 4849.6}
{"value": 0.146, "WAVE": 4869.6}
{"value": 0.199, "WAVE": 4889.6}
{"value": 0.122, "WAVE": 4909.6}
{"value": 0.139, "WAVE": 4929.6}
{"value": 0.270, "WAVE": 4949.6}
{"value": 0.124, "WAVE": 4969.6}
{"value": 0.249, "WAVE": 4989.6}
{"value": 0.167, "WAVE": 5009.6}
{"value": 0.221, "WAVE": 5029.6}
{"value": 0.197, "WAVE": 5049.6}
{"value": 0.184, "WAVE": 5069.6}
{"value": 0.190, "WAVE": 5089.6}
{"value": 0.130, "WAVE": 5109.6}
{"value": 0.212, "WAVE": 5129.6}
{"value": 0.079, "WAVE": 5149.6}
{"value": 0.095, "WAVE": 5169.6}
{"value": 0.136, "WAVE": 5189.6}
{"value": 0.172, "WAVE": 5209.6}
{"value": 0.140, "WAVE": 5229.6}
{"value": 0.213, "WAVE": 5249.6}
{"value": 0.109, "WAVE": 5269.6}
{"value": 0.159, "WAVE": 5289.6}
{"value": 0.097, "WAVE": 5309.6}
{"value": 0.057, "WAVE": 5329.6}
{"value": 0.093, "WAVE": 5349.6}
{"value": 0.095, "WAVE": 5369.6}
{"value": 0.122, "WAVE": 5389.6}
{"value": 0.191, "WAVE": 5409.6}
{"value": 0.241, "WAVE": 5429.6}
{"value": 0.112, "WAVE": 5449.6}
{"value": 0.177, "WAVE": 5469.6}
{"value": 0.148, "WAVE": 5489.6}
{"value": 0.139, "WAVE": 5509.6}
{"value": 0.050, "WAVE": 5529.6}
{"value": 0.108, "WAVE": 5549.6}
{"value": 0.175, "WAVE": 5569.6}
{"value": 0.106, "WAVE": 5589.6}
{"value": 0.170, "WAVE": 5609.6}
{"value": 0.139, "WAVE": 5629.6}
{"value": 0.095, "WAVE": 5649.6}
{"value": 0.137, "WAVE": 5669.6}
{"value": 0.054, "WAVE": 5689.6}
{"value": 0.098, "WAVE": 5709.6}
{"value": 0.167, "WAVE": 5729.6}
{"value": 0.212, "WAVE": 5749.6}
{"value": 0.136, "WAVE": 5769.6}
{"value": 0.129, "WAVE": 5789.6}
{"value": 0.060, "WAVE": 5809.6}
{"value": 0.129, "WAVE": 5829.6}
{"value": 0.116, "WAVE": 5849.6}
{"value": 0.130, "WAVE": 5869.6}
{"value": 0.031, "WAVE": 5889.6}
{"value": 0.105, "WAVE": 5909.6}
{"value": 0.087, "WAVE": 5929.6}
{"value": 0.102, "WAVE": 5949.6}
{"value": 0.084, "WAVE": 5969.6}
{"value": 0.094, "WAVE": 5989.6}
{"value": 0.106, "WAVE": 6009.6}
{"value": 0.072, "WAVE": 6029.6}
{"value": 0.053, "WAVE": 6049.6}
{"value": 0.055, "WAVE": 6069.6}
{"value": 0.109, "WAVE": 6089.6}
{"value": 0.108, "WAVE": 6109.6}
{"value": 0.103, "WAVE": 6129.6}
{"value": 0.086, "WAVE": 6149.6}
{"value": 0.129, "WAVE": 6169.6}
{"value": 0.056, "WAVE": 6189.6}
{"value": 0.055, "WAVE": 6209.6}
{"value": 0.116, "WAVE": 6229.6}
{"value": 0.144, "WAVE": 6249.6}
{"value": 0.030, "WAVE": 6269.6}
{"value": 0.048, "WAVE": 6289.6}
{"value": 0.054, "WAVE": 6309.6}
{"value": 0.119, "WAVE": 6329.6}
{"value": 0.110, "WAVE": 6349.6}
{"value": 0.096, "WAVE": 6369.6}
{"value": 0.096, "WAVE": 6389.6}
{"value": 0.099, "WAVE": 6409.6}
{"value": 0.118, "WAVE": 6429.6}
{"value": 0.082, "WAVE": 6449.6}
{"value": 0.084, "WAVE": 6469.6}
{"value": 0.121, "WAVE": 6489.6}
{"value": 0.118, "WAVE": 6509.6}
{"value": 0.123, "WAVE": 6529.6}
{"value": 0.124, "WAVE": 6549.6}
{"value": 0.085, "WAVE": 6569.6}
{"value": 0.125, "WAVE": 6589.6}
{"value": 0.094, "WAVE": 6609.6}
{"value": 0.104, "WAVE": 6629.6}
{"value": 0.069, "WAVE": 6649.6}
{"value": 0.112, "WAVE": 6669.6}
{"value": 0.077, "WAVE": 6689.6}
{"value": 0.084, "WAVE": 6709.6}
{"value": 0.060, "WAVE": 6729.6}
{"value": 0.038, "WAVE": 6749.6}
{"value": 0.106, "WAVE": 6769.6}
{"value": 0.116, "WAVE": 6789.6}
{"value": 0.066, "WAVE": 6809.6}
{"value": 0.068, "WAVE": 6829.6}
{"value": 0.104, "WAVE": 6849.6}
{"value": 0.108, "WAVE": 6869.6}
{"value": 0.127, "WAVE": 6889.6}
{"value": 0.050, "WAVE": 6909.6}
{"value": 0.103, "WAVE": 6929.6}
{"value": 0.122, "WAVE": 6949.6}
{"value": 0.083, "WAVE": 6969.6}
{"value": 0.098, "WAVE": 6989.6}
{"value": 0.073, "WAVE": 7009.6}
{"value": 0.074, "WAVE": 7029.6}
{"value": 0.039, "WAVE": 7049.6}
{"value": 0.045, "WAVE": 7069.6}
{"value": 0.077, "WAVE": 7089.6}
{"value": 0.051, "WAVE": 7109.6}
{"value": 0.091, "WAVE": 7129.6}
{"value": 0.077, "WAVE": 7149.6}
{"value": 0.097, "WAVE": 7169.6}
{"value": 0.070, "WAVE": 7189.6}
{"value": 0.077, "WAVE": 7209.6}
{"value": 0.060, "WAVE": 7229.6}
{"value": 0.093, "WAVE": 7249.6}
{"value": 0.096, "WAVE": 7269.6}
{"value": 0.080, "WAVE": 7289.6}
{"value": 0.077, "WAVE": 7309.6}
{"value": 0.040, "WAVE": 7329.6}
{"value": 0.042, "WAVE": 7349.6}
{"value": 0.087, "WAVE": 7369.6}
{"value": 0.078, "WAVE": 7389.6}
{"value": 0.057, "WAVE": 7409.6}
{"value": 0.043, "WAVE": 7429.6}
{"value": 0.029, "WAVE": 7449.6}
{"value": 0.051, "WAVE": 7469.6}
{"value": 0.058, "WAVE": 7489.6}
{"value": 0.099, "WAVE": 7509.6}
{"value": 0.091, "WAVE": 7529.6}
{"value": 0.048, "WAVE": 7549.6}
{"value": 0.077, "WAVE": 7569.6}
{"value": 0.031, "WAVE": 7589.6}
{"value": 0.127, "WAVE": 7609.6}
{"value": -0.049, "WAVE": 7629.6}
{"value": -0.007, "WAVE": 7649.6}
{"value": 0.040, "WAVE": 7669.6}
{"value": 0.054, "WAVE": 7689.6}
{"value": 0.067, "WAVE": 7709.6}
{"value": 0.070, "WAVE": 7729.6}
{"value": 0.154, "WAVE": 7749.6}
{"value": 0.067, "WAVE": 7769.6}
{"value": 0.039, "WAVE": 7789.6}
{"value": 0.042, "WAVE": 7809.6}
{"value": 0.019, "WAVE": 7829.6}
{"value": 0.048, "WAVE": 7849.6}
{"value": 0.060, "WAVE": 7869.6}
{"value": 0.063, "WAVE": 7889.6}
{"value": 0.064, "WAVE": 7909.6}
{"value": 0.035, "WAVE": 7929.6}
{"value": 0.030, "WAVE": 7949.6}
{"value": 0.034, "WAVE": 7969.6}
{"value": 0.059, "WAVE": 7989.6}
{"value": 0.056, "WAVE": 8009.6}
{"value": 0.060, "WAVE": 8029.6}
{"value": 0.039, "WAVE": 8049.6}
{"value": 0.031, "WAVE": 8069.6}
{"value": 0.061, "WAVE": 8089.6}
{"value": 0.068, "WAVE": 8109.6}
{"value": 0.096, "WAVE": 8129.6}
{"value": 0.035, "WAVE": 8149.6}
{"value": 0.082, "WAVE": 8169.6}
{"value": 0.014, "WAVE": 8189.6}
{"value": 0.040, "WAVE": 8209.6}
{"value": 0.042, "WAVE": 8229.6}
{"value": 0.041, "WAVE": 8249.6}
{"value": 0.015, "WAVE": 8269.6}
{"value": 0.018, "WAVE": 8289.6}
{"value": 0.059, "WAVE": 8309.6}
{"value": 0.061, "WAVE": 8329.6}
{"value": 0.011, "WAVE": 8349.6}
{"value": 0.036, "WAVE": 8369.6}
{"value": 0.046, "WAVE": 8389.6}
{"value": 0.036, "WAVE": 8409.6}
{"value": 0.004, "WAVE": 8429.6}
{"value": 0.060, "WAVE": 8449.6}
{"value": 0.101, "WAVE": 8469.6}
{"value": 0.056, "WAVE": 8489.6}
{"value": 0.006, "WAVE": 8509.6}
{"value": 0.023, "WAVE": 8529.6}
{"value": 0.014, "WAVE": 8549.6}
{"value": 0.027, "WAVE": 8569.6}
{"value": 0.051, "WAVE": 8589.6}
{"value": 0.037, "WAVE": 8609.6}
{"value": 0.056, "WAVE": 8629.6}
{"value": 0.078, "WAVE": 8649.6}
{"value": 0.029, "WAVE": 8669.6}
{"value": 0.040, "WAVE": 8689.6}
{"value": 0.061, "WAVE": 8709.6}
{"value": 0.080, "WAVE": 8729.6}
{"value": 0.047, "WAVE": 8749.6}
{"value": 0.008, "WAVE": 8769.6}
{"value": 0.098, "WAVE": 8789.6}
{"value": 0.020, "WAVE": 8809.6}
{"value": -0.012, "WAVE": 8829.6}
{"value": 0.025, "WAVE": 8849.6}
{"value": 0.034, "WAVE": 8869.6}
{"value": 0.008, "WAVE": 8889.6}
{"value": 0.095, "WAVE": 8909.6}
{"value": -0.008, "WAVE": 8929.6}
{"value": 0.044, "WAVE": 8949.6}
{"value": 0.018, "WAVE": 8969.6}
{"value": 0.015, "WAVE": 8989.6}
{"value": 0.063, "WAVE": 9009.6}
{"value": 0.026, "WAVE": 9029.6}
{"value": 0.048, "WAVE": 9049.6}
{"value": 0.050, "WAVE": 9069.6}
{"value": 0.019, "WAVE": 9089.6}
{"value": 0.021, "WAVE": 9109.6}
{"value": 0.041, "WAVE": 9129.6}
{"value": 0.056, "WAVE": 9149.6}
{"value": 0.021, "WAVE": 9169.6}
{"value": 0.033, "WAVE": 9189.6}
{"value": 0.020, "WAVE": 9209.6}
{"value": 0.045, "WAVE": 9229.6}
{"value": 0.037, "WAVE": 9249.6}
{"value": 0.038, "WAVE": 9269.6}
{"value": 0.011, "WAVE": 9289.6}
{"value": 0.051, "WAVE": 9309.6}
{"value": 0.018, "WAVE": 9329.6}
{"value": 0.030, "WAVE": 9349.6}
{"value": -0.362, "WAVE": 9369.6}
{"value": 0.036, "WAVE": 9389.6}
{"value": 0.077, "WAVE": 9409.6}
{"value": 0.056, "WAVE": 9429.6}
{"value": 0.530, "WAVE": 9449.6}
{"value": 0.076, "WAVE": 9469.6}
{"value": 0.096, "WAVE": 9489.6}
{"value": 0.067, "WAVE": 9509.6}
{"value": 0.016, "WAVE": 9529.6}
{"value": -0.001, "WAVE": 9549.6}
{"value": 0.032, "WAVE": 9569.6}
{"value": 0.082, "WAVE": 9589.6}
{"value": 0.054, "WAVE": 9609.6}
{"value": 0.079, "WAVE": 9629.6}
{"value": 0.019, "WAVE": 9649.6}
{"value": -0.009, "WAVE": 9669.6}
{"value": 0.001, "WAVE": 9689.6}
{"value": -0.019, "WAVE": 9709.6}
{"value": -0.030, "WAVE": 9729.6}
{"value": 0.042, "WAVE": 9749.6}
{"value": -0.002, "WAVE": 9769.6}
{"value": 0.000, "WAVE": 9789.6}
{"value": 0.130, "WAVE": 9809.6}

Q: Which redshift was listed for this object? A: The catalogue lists 0.19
